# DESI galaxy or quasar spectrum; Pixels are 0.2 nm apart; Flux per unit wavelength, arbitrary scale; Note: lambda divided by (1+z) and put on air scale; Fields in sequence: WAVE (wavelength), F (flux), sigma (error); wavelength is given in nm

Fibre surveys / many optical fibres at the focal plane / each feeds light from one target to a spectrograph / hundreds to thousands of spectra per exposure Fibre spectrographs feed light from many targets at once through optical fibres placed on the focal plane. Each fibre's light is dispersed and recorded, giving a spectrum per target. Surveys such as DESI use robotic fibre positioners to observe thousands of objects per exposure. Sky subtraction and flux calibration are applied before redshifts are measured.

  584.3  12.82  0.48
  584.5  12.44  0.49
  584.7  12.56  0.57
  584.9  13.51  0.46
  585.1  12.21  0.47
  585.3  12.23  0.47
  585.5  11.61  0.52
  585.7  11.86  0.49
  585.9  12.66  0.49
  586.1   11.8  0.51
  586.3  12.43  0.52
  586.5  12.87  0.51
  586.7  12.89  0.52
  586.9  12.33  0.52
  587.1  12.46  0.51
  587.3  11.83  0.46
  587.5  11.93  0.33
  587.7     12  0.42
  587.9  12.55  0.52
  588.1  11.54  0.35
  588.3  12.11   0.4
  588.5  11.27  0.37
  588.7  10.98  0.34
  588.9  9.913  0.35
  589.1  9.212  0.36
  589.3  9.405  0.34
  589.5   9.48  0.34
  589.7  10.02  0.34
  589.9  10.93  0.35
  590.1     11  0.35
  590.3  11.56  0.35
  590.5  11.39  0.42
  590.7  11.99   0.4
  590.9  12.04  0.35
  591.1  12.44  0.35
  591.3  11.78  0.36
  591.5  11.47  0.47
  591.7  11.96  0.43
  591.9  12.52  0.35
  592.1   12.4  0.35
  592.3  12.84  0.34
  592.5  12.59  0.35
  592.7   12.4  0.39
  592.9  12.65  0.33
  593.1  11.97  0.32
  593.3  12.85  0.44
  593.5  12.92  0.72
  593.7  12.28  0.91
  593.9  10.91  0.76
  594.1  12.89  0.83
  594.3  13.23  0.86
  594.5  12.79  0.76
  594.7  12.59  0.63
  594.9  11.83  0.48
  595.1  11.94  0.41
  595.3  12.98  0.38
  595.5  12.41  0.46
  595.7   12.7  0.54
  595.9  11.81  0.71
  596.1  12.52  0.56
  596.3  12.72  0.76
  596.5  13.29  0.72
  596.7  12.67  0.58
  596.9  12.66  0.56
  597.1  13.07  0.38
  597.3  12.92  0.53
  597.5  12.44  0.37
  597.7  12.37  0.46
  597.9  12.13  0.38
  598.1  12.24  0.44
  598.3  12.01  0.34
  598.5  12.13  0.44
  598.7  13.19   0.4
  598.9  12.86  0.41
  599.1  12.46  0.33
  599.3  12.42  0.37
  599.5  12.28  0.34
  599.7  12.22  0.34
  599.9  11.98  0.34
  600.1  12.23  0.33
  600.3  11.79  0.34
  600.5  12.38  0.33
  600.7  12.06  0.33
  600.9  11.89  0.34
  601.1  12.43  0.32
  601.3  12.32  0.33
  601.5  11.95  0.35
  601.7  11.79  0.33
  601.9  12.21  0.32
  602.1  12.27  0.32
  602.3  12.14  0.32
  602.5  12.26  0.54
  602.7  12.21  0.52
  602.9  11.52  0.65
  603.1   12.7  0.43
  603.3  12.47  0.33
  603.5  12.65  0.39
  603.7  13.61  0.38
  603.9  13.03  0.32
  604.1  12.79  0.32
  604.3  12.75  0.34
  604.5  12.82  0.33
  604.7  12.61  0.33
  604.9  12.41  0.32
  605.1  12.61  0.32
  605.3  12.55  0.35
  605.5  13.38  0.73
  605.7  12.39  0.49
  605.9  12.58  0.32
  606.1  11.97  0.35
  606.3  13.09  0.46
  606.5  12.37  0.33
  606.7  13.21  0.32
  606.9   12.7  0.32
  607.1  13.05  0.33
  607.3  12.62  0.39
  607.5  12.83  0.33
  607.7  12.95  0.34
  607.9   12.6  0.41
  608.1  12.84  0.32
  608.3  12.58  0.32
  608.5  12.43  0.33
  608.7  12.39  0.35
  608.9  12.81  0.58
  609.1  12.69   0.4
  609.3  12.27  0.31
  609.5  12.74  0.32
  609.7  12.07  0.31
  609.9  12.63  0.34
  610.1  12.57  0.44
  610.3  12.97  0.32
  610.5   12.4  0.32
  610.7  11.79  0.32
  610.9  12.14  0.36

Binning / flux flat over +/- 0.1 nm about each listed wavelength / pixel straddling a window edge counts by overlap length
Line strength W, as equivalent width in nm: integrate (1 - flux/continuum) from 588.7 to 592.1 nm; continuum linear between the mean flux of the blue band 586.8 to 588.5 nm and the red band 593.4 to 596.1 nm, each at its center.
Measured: 0.303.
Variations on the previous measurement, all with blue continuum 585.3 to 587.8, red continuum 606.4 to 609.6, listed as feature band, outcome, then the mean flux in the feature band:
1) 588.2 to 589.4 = 0.18 nm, 10.5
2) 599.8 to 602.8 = 0.10 nm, 12.1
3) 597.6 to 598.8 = 0.01 nm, 12.3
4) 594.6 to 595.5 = 0.00 nm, 12.3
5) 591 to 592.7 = 0.01 nm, 12.3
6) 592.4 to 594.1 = 0.00 nm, 12.4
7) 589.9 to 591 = 0.07 nm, 11.5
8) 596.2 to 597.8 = -0.04 nm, 12.8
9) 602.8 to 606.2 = -0.01 nm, 12.6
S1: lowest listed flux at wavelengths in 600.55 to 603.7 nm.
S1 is 11.52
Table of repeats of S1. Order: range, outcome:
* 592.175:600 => 10.91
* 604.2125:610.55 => 11.97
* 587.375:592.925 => 9.212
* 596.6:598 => 12.13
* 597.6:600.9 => 11.79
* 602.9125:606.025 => 12.39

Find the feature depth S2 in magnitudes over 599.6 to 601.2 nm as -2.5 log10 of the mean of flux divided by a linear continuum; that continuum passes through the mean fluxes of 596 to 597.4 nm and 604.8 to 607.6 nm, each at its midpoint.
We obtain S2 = 0.06 mag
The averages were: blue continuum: 12.8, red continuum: 12.7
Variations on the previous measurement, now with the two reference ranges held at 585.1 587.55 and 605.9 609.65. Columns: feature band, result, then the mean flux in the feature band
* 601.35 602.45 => 0.040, 12.1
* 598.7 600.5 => 0.015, 12.3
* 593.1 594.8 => -0.011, 12.5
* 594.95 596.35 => 0.002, 12.4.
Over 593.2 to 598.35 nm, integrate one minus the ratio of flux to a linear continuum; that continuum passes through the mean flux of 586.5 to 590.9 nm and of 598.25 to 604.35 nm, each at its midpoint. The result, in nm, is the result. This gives -0.26 nm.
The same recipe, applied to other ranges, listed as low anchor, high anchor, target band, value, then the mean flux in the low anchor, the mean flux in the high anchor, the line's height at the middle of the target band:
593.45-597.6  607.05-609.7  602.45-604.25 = 0.00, 12.5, 12.6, 12.6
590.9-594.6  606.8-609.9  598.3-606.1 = 0.07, 12.4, 12.6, 12.5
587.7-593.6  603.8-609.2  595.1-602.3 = -0.13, 11.6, 12.7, 12.2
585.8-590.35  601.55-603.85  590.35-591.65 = -0.02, 11.4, 12.4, 11.6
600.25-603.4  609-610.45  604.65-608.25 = -0.09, 12.2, 12.6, 12.4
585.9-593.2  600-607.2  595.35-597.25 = -0.09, 11.7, 12.5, 12.1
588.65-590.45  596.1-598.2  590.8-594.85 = -0.38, 10.3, 12.6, 11.3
